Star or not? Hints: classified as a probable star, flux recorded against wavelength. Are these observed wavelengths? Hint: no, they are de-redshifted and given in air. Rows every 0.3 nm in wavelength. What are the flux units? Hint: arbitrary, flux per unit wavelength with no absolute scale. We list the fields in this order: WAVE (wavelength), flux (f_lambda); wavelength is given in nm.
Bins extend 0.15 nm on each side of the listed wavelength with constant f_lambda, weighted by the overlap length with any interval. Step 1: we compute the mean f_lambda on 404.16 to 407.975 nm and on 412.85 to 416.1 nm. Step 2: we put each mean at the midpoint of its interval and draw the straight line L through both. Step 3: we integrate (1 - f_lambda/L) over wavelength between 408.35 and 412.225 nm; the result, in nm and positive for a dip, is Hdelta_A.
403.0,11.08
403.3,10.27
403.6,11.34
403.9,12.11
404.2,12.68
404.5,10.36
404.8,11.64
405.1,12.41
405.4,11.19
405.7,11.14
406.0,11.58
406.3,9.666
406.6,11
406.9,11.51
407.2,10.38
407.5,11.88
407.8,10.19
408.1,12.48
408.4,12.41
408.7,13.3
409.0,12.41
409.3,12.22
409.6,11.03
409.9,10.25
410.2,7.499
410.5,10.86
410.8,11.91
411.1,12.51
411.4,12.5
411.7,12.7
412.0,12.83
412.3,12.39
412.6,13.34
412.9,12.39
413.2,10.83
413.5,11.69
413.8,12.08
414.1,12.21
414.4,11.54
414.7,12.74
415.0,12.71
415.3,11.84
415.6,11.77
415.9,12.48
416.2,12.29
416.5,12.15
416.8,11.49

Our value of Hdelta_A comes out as -0.04 nm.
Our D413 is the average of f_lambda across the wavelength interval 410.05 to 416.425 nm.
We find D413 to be 12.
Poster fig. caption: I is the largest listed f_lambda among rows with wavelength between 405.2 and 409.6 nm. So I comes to 13.3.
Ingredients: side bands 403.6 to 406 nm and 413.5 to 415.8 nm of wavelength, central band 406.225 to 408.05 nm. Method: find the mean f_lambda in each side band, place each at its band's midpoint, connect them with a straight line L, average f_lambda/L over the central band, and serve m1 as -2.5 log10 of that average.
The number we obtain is 0.080 mag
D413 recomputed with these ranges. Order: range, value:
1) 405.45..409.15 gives 11.5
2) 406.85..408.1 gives 11.1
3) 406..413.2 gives 11.6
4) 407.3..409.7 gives 12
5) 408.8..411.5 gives 11.3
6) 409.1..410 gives 11.3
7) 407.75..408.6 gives 12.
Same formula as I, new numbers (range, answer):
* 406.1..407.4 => 11.51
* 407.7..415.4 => 13.34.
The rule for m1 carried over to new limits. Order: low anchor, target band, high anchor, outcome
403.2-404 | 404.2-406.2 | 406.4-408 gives -0.03 mag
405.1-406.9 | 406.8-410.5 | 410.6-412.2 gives 0.04 mag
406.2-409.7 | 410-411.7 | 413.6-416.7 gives 0.06 mag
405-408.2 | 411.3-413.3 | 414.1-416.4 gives -0.06 mag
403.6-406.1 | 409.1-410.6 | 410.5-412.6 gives 0.17 mag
